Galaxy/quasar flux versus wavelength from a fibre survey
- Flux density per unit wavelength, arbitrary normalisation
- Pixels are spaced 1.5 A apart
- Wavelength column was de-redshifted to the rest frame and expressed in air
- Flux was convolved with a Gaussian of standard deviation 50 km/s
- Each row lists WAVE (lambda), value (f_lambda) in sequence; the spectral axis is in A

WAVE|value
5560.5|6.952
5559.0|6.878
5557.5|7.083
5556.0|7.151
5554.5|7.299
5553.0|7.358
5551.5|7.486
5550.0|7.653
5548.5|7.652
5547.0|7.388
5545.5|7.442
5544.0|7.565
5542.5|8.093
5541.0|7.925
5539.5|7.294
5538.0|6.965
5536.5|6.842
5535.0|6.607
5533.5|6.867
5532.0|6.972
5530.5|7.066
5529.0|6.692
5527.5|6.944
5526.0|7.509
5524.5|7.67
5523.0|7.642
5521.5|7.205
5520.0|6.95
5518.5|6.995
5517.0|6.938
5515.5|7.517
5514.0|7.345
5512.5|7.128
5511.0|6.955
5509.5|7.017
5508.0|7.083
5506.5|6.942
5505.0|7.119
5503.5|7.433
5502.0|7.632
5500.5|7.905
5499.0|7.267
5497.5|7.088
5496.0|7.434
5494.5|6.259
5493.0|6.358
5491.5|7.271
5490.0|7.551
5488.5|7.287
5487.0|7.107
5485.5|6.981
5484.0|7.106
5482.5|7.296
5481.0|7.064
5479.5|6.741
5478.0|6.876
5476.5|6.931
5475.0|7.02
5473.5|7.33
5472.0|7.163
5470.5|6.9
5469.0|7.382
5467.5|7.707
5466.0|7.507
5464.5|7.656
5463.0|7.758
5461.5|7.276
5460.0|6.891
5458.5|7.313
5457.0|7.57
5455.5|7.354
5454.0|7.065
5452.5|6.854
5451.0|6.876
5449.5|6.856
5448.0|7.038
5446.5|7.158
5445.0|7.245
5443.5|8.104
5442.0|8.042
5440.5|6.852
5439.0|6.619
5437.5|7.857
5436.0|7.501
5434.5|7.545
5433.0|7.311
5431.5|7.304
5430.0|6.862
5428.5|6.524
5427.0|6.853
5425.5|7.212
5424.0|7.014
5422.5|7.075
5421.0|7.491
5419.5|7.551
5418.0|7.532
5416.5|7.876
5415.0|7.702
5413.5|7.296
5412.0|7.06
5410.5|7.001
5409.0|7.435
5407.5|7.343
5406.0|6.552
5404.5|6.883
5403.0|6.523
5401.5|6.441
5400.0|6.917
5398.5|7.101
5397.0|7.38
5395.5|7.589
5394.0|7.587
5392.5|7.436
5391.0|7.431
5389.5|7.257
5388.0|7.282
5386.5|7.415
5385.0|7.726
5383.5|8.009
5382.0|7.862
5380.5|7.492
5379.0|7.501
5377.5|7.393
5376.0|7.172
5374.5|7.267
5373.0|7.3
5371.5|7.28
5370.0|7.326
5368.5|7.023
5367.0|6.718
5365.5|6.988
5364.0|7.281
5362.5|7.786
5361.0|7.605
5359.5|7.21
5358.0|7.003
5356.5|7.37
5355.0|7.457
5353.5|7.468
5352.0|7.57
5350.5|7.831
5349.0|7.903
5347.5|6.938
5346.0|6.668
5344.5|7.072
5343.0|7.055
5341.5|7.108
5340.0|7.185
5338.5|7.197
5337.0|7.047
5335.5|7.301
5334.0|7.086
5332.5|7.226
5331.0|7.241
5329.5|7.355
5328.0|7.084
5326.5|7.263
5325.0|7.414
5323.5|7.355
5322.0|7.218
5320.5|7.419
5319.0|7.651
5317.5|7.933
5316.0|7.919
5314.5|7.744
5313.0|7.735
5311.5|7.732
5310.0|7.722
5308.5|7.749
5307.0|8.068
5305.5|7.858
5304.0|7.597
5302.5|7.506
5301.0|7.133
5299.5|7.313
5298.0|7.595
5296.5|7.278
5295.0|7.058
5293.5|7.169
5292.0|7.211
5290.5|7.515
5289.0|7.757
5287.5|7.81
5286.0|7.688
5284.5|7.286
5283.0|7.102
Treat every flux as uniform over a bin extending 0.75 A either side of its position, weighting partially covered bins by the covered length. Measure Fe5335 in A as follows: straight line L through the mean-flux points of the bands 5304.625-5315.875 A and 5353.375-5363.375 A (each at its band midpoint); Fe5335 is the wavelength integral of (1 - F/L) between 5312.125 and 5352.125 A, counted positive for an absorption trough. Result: 1.45 A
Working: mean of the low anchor 7.81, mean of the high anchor 7.41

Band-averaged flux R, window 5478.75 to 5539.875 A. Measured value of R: 7.12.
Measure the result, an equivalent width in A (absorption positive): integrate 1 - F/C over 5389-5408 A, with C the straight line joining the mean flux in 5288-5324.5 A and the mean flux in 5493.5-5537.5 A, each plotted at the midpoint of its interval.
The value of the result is 0.7 A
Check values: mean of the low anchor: 7.55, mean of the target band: 7.11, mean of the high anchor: 7.13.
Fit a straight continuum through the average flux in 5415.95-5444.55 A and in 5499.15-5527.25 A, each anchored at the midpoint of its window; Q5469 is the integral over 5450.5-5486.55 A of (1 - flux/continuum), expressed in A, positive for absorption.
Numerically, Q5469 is 0.51 A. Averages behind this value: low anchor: 7.32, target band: 7.19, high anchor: 7.27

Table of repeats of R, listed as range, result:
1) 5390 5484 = 7.22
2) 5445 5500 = 7.15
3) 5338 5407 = 7.27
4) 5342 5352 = 7.27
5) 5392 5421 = 7.23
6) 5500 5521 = 7.2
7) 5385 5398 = 7.43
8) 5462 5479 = 7.29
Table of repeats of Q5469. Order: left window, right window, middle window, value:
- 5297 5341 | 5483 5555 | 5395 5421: 0.59 A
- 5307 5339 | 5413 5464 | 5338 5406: 0.95 A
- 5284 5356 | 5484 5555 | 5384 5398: -0.20 A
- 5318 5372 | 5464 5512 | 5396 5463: 0.12 A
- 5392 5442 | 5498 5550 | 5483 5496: 0.39 A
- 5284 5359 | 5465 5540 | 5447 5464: 0.08 A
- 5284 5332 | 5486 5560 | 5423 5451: 0.50 A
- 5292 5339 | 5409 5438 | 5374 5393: -0.35 A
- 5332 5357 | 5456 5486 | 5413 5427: -0.28 A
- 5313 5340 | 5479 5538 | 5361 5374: 0.16 A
